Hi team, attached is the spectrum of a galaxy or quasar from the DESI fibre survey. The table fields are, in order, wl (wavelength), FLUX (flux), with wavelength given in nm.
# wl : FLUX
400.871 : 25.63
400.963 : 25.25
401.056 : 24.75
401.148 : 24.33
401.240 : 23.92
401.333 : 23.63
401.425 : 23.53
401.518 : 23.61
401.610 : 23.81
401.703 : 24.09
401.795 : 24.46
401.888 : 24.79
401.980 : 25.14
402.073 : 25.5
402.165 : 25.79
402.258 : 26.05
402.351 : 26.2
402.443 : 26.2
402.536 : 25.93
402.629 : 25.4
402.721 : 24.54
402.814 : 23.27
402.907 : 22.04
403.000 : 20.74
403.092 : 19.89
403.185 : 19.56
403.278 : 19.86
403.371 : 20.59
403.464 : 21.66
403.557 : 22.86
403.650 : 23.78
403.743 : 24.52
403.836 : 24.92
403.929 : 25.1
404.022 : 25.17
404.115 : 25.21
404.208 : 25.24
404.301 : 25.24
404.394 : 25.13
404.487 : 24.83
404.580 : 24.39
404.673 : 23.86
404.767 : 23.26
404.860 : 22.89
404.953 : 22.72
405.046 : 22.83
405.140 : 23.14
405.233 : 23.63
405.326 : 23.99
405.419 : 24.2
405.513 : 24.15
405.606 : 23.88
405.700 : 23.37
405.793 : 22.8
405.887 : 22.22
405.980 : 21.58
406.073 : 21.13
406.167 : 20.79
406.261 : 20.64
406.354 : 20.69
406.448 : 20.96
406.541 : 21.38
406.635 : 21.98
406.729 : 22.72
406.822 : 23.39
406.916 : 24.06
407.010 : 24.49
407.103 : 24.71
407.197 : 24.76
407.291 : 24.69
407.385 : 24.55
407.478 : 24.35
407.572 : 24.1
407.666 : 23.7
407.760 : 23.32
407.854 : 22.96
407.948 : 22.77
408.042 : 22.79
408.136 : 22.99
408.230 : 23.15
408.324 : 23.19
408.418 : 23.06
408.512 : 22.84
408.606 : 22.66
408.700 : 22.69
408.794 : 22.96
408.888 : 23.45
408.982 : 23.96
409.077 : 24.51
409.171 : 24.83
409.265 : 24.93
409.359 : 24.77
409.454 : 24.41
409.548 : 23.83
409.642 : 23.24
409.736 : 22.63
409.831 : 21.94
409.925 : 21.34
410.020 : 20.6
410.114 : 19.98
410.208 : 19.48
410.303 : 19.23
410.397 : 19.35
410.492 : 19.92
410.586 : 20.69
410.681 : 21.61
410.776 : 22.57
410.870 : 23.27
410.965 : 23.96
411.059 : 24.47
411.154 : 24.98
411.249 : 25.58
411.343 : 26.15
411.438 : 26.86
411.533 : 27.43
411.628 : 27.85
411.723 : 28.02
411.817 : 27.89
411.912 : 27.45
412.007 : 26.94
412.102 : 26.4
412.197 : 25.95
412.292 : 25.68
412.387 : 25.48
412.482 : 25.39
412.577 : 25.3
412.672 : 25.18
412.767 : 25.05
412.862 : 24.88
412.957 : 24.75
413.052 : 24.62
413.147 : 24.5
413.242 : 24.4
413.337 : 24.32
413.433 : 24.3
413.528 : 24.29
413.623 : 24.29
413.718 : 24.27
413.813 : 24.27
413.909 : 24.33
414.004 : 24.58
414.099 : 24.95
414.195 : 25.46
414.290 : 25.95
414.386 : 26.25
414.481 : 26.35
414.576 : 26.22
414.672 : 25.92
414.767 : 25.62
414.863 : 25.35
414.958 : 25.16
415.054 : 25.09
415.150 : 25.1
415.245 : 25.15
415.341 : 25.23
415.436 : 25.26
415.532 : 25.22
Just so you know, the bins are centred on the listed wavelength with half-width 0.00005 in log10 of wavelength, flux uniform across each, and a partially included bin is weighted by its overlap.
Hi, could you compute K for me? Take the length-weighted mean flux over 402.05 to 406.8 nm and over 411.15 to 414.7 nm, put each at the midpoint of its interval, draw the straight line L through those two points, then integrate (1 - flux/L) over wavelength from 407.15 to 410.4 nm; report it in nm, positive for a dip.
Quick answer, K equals 0.19 nm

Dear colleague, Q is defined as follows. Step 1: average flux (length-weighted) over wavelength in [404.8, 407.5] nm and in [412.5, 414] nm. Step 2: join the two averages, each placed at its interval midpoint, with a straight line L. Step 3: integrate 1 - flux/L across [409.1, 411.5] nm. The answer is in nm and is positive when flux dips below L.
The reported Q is 0.11 nm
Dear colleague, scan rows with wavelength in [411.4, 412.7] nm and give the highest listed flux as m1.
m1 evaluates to 28.02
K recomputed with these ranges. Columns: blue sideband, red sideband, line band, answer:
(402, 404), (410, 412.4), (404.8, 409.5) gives 0.13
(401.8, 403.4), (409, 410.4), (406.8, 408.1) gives -0.06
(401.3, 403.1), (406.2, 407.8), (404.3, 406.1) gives 0.01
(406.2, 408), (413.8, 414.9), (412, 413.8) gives 0.00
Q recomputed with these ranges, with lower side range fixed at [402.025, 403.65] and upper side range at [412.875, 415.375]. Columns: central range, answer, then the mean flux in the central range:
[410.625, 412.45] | -0.08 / 25.7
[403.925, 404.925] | -0.04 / 24.5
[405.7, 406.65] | 0.09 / 21.5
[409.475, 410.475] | 0.13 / 21.2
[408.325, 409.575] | 0.03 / 23.7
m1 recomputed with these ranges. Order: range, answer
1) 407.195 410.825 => 24.93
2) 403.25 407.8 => 25.24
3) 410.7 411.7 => 27.85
